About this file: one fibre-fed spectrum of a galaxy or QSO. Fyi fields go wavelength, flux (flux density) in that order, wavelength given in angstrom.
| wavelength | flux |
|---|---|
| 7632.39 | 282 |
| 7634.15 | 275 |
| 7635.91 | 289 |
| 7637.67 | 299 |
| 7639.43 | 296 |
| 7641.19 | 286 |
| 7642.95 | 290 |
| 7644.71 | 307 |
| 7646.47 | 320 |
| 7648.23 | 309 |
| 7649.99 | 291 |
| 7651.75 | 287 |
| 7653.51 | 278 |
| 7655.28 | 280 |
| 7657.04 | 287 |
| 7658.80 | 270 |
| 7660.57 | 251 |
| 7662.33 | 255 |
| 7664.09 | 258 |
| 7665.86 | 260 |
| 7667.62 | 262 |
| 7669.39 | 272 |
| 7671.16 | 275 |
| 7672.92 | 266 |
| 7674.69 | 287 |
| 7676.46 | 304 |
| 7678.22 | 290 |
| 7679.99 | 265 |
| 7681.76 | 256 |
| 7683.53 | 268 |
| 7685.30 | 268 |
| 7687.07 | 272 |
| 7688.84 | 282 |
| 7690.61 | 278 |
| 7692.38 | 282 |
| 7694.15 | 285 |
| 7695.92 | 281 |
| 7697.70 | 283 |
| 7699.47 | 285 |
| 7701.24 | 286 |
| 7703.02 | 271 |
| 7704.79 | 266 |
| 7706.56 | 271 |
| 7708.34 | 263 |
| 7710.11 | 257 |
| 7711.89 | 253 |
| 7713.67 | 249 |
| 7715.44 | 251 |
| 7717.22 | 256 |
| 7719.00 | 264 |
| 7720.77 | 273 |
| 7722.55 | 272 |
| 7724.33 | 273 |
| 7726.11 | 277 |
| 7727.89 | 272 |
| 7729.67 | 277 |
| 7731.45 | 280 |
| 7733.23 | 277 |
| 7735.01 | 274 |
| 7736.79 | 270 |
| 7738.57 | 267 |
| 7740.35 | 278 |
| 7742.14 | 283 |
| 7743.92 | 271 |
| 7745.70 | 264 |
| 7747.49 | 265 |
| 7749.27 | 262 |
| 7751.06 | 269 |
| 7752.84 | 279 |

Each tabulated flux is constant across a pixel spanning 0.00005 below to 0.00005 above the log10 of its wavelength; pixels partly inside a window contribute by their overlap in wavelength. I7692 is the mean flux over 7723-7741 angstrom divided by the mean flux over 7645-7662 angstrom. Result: 0.96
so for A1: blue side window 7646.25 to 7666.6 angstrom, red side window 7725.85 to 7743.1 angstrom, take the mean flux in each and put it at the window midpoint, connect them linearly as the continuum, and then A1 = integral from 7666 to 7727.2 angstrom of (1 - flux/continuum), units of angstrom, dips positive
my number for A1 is 1.1 angstrom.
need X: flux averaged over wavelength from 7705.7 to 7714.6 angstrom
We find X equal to 258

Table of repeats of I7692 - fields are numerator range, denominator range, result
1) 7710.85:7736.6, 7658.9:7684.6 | 0.99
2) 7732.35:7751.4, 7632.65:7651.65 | 0.92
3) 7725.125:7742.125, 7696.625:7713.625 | 1.02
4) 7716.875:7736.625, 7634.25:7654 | 0.92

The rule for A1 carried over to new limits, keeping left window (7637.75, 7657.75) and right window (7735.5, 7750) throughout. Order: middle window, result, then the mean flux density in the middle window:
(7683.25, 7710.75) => 0.6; 275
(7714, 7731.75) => 0.4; 269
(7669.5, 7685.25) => 0.6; 276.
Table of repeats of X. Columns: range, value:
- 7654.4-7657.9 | 284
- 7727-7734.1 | 276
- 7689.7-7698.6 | 282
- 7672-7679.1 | 287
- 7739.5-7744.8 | 277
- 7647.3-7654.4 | 291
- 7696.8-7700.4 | 284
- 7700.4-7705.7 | 274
